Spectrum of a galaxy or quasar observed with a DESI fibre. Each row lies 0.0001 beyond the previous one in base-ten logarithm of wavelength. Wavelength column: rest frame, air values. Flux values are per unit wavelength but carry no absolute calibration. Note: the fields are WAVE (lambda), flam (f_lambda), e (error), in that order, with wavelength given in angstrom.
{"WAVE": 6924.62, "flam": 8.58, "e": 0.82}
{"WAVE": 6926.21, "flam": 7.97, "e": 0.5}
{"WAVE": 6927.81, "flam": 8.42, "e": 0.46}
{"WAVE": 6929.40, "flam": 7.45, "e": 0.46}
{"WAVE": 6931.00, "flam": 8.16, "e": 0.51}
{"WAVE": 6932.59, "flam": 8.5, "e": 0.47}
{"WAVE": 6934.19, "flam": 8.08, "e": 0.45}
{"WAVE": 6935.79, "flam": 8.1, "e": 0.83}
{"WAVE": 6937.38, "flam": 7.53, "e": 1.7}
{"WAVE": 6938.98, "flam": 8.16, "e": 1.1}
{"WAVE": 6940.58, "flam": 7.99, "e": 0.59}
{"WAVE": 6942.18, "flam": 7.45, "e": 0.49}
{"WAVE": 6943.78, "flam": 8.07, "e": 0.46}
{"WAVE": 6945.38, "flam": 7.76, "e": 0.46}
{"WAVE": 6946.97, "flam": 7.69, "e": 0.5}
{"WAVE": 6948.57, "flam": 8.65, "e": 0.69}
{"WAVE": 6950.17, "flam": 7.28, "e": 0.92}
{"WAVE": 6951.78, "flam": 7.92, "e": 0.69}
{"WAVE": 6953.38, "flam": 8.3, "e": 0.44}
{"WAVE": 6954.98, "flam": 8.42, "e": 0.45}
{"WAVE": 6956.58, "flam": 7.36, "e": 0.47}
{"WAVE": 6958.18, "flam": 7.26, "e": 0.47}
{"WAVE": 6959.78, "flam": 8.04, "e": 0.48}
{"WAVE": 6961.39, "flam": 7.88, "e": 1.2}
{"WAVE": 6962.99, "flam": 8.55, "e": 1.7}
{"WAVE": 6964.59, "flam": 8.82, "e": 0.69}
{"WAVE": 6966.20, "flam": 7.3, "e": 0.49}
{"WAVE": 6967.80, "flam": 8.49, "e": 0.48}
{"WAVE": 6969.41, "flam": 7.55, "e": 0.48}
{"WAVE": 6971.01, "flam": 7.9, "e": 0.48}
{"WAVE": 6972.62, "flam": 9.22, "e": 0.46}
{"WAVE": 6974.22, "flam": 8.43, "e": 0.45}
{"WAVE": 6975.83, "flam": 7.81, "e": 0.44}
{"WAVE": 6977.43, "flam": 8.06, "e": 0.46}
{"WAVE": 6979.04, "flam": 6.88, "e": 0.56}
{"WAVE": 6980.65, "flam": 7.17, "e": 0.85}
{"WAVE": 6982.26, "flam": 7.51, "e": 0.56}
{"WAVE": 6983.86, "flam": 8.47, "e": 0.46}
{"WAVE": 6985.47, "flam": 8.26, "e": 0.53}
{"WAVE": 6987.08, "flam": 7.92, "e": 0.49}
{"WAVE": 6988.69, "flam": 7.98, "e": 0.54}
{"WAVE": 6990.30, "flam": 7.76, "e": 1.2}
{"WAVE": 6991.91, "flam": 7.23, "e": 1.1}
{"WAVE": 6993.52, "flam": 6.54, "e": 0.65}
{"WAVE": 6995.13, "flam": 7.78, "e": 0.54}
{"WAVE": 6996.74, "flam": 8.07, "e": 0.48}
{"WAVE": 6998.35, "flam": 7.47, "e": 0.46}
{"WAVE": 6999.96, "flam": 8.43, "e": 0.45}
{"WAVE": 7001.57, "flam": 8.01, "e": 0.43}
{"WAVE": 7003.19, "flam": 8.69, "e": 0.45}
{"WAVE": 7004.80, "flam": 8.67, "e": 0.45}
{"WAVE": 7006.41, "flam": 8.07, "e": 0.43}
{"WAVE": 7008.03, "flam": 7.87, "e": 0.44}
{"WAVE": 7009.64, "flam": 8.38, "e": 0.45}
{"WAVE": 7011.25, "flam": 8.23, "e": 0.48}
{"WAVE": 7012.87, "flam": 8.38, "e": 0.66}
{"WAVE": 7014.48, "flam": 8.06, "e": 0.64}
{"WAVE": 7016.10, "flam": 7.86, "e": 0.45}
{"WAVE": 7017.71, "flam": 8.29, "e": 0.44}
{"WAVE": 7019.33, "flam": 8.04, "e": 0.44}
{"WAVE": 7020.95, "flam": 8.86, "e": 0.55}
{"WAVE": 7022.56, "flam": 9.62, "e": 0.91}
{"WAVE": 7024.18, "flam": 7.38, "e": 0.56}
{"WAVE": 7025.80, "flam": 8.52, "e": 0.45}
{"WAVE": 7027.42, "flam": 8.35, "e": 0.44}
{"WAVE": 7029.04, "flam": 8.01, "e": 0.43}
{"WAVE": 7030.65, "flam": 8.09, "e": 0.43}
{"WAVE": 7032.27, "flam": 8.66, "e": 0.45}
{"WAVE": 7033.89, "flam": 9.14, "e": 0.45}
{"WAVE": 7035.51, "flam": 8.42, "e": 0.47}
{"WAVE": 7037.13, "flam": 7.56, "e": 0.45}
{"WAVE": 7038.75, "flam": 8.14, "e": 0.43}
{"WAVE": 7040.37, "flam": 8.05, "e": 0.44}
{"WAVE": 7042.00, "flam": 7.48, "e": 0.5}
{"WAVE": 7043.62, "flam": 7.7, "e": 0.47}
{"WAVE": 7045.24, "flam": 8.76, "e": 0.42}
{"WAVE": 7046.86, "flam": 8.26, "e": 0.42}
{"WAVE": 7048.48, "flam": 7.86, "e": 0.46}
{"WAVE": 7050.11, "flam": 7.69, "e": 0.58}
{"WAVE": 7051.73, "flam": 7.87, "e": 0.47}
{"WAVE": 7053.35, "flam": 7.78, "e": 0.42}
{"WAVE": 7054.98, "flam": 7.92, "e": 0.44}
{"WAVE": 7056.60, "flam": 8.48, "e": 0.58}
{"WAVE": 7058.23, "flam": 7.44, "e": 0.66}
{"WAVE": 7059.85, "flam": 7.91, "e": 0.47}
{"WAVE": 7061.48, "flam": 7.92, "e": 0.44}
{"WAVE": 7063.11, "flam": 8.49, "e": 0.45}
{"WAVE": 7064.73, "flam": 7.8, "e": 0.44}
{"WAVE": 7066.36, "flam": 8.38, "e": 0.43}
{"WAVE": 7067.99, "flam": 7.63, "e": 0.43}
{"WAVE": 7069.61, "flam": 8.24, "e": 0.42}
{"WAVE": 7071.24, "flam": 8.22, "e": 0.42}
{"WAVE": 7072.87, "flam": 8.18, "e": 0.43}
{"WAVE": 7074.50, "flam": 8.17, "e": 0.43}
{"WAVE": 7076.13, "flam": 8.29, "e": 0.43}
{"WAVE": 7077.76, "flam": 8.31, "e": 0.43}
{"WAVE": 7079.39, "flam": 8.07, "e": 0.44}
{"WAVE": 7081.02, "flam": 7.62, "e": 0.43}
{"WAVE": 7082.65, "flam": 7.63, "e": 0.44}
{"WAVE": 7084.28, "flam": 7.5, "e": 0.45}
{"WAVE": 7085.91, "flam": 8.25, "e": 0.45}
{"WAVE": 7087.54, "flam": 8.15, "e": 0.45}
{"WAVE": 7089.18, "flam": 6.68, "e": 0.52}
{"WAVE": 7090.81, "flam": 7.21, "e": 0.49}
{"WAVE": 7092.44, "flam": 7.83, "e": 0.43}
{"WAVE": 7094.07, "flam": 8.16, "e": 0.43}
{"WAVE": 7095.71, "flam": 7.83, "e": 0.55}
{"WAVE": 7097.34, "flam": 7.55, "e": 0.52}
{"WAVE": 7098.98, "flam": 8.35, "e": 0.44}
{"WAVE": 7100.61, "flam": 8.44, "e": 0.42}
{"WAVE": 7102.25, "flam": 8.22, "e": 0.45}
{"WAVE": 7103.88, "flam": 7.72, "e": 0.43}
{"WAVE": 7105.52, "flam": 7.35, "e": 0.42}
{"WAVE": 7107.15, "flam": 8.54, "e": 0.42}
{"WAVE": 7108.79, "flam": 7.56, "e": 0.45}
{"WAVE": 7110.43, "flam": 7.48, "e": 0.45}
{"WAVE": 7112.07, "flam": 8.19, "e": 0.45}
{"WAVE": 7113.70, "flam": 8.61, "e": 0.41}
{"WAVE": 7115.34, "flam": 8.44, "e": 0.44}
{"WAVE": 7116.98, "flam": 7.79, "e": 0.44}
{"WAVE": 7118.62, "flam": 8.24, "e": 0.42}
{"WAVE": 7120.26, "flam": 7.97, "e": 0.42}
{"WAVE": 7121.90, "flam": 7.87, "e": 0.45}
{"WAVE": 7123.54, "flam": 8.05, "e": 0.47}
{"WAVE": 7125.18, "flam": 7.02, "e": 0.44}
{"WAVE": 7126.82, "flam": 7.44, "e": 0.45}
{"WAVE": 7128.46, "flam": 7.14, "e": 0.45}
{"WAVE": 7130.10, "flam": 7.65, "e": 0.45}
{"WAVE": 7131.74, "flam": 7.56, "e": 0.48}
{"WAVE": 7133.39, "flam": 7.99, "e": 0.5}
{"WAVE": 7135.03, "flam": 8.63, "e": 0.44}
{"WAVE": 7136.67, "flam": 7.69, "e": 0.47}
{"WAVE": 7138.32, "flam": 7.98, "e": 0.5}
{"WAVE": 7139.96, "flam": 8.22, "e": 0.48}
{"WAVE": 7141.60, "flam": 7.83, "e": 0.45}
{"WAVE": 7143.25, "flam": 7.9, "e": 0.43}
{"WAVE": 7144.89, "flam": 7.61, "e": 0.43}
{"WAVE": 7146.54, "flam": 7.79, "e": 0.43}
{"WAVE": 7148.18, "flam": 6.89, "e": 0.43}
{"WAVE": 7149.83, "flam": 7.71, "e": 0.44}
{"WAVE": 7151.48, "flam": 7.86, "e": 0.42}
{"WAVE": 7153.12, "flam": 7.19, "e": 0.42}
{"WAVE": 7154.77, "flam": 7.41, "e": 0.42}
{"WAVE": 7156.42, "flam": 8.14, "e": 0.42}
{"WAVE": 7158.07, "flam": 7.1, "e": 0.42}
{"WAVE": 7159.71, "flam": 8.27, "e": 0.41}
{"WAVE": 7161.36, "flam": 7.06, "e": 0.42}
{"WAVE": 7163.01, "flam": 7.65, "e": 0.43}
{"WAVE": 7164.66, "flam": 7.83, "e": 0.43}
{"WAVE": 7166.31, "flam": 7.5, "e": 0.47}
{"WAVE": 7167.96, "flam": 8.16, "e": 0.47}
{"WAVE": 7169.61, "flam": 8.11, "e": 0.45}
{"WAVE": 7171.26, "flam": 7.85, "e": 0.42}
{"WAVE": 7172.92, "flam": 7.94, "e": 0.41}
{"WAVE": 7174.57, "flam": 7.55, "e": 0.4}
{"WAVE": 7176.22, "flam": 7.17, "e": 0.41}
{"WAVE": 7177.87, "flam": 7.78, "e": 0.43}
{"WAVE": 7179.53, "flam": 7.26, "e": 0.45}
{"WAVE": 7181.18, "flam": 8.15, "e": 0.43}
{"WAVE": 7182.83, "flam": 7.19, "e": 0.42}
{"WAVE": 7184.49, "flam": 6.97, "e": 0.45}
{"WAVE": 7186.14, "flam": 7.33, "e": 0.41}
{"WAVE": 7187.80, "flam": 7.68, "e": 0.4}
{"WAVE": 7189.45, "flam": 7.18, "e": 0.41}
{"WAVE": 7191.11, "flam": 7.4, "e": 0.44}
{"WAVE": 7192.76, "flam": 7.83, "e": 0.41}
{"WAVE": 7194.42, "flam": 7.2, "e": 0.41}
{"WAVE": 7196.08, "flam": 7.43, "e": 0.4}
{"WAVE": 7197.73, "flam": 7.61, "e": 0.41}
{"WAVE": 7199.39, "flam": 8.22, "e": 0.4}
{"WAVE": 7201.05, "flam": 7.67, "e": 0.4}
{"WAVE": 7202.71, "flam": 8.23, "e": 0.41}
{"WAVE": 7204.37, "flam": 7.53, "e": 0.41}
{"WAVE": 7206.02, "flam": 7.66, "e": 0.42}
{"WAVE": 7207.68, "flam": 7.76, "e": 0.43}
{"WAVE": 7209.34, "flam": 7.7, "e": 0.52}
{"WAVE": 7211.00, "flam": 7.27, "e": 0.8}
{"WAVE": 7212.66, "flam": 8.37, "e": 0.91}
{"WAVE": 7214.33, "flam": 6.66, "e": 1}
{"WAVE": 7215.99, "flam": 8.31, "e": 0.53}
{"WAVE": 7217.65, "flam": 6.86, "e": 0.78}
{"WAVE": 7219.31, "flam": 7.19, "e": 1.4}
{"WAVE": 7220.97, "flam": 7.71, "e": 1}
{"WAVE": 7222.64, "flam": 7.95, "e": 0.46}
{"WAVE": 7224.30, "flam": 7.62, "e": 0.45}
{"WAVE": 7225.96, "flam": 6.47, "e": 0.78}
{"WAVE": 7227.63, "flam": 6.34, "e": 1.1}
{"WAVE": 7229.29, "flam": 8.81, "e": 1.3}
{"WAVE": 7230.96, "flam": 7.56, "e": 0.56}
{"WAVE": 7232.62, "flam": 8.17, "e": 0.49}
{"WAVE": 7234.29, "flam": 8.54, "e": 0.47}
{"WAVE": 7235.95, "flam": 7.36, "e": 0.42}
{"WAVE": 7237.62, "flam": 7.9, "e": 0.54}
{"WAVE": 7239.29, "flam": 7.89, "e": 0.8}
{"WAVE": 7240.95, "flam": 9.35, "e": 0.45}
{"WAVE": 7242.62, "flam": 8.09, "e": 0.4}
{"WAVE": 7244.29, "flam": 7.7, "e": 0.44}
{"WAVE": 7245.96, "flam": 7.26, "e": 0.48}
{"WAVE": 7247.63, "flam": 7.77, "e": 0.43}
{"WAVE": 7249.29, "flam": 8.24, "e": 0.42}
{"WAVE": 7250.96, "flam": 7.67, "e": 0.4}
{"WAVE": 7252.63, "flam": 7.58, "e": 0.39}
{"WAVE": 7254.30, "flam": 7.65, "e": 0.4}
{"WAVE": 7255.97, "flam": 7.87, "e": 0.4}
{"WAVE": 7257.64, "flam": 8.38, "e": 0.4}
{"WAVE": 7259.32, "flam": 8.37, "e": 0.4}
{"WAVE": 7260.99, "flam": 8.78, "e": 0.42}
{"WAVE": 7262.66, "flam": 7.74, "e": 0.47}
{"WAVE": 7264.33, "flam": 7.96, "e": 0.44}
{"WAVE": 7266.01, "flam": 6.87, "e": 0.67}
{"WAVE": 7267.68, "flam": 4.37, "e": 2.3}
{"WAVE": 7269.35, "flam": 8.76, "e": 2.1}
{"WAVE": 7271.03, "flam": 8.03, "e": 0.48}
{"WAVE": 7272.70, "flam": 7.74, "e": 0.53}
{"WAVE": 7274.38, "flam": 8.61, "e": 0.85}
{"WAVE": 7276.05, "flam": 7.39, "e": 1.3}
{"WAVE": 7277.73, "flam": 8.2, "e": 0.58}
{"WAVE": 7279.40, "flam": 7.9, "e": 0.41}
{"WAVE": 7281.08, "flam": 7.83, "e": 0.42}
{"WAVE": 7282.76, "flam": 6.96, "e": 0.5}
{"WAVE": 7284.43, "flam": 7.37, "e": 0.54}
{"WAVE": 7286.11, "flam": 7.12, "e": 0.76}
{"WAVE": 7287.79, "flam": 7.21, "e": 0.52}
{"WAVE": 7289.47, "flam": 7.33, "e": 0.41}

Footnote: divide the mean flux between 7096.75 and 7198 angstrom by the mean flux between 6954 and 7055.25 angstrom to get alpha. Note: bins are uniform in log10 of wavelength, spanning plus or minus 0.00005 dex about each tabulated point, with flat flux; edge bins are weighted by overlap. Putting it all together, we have 1.0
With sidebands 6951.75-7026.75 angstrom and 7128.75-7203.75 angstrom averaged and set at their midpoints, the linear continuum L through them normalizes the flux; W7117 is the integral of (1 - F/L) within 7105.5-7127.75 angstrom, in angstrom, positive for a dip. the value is -0.40 angstrom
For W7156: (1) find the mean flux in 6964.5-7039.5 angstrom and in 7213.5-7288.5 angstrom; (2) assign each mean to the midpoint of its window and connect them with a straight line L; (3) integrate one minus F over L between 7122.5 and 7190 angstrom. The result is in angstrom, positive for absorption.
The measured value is 1.7 angstrom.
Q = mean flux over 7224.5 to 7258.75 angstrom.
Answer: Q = 7.83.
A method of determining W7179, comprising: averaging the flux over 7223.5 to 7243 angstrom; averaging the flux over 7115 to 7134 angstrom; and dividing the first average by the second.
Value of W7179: 1.01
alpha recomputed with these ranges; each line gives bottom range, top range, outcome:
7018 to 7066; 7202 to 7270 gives 0.95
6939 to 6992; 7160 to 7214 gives 0.96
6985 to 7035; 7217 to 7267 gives 0.95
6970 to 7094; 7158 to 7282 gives 0.96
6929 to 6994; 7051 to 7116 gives 1.01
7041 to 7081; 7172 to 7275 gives 0.96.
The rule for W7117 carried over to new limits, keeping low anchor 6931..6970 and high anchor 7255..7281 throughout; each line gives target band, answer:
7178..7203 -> 0.9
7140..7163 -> 0.7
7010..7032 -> -1.0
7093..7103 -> -0.2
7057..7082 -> -0.5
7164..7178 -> 0.2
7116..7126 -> 0.1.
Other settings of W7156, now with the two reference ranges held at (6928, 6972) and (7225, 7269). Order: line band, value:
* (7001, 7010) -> -0.4 angstrom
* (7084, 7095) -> 0.2 angstrom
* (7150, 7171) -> 0.3 angstrom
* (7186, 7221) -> 0.8 angstrom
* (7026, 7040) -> -0.7 angstrom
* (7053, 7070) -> -0.3 angstrom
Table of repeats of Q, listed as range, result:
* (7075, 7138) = 7.87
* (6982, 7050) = 8.12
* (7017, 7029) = 8.4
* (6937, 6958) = 7.88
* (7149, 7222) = 7.61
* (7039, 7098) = 7.93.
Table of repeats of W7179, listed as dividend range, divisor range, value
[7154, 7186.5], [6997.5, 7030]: 0.92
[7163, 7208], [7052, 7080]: 0.95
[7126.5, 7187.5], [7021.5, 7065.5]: 0.94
